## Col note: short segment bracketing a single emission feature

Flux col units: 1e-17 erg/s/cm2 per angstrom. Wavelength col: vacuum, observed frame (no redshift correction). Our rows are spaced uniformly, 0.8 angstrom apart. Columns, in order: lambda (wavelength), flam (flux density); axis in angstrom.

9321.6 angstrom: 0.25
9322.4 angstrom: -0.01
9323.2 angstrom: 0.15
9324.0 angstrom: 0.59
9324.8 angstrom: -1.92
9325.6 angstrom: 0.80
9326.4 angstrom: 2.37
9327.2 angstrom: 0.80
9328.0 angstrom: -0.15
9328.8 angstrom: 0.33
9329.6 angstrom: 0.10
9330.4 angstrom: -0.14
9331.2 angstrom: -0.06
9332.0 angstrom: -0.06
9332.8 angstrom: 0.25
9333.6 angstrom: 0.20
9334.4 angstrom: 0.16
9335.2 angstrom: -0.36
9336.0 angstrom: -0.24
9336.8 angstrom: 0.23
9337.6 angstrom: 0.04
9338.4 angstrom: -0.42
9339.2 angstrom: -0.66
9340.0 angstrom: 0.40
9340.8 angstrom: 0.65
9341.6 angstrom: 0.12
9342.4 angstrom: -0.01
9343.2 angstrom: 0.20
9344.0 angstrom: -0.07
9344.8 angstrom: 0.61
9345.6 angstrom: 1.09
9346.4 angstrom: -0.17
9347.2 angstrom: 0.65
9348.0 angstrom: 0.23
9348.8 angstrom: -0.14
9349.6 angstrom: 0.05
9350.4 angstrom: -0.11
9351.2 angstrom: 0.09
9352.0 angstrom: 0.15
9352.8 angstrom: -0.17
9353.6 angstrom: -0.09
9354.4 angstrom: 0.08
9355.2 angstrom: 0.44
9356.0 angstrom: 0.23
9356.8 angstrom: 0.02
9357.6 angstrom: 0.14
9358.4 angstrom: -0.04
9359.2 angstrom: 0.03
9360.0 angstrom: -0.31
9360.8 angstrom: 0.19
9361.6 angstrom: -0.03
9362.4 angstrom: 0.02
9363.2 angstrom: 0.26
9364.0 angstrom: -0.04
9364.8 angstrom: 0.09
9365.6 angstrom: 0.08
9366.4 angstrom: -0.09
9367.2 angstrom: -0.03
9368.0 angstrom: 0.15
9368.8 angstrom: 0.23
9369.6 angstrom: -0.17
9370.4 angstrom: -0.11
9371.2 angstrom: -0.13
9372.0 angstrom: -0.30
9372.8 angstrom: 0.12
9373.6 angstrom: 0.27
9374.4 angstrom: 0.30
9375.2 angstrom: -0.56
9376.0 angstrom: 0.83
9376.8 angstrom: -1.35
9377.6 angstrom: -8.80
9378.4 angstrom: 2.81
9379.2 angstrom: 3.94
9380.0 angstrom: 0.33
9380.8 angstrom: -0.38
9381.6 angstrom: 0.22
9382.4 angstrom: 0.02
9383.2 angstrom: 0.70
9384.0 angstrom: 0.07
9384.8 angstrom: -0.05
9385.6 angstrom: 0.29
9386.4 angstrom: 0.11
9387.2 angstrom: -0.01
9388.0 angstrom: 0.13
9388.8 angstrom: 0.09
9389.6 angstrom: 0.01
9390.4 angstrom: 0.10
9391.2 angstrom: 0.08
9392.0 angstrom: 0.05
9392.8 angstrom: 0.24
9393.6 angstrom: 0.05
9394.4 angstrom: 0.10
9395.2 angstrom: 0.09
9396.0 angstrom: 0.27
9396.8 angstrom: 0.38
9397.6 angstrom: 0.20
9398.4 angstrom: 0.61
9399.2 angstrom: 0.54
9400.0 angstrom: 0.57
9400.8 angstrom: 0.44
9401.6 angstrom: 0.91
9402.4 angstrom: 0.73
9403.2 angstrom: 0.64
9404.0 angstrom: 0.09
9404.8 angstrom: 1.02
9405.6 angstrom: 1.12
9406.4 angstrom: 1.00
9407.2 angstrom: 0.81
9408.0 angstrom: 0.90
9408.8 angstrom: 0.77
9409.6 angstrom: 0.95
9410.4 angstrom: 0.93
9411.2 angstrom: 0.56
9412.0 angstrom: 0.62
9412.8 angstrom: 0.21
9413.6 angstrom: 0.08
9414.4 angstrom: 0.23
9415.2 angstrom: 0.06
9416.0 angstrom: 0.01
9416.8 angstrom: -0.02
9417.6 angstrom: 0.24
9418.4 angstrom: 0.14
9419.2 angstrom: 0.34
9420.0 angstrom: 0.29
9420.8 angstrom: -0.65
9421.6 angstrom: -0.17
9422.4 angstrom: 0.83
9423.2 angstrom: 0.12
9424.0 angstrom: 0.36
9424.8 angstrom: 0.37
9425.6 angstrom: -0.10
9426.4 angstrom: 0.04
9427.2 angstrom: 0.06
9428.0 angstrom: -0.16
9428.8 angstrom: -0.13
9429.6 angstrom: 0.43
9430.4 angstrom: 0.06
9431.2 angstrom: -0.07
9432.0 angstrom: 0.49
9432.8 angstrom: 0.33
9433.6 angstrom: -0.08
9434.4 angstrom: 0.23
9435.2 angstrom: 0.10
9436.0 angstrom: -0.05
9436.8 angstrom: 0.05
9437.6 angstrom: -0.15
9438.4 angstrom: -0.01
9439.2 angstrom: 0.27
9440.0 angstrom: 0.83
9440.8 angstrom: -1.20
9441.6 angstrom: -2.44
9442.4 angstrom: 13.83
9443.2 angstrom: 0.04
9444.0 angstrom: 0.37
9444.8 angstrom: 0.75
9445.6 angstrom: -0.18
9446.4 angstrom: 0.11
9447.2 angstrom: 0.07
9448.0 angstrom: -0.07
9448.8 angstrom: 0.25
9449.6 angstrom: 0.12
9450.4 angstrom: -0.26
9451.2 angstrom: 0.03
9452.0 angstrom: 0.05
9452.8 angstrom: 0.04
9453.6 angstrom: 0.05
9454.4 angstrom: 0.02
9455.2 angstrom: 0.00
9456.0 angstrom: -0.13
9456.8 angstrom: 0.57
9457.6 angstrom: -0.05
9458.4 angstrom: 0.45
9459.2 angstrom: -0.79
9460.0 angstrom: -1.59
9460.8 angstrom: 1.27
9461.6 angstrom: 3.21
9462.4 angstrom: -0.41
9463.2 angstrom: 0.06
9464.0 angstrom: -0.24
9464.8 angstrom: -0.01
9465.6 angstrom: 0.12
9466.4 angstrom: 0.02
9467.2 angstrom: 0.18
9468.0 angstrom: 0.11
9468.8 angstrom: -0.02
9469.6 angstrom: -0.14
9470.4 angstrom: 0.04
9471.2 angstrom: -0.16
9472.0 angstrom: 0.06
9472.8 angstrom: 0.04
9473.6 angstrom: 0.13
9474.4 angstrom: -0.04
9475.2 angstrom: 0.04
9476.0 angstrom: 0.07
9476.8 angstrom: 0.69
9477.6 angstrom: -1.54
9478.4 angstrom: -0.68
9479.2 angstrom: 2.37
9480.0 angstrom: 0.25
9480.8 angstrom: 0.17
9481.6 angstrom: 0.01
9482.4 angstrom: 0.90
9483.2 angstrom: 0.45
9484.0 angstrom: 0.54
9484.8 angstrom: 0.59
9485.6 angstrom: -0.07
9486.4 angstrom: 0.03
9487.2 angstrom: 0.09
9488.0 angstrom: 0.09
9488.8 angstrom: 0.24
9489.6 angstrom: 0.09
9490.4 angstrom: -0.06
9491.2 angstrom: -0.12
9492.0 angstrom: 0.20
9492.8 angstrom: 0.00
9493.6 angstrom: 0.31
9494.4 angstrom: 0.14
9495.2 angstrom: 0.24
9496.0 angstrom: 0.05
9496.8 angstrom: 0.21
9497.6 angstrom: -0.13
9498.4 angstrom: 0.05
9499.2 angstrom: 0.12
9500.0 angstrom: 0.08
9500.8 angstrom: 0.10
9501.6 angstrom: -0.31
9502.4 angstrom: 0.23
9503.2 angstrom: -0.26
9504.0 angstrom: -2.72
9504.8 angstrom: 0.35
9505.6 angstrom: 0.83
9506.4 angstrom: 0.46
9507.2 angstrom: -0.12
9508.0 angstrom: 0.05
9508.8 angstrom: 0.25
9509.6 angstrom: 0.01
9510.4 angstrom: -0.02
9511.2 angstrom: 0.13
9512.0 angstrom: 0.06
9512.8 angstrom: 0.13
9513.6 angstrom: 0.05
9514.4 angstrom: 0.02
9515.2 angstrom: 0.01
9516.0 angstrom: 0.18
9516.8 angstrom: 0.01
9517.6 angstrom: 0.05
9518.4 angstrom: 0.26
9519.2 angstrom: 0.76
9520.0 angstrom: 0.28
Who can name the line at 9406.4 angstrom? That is [O II] 3727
